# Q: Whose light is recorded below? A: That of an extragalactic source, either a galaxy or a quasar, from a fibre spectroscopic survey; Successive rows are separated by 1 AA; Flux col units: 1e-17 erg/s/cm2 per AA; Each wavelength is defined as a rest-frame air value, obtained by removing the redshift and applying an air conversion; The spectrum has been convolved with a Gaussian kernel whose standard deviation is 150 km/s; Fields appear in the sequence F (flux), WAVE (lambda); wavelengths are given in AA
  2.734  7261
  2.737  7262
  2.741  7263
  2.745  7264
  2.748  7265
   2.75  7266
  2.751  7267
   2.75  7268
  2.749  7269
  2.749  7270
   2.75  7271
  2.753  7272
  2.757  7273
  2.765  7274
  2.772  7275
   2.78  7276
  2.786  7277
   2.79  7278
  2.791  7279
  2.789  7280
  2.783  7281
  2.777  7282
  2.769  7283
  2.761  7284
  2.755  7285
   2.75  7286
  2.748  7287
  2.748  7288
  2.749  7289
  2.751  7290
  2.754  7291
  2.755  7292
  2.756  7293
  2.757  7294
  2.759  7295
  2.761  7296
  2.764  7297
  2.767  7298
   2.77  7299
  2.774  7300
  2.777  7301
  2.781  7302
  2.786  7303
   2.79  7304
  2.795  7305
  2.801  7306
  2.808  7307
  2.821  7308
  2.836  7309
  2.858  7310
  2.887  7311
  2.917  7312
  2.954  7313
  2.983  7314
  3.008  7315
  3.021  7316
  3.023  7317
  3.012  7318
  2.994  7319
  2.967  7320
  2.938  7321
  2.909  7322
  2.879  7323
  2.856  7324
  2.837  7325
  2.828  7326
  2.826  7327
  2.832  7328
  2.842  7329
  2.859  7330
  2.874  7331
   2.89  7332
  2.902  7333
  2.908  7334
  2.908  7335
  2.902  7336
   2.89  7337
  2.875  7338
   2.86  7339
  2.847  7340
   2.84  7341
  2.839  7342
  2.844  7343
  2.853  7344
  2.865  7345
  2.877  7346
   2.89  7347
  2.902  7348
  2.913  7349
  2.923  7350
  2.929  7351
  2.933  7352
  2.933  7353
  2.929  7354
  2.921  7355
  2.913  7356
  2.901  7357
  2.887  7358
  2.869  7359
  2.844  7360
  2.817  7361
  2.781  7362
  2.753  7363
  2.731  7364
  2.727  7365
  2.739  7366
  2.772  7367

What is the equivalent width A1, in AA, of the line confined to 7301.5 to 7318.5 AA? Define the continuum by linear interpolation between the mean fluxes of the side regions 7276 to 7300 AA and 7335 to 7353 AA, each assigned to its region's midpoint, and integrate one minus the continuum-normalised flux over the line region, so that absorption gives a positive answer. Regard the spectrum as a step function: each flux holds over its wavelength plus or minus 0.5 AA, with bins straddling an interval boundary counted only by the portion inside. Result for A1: -0.5 AA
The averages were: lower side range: 2.77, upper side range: 2.88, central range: 2.89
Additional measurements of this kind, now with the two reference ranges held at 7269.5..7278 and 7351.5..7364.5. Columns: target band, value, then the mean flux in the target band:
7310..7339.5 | -0.89 AA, 2.91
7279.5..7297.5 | 0.14 AA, 2.76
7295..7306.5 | 0.08 AA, 2.78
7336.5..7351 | -0.15 AA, 2.87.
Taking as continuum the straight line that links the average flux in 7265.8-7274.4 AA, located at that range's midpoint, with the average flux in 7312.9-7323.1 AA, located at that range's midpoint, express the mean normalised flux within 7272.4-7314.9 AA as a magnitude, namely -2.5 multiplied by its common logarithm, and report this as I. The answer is 0.03 mag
